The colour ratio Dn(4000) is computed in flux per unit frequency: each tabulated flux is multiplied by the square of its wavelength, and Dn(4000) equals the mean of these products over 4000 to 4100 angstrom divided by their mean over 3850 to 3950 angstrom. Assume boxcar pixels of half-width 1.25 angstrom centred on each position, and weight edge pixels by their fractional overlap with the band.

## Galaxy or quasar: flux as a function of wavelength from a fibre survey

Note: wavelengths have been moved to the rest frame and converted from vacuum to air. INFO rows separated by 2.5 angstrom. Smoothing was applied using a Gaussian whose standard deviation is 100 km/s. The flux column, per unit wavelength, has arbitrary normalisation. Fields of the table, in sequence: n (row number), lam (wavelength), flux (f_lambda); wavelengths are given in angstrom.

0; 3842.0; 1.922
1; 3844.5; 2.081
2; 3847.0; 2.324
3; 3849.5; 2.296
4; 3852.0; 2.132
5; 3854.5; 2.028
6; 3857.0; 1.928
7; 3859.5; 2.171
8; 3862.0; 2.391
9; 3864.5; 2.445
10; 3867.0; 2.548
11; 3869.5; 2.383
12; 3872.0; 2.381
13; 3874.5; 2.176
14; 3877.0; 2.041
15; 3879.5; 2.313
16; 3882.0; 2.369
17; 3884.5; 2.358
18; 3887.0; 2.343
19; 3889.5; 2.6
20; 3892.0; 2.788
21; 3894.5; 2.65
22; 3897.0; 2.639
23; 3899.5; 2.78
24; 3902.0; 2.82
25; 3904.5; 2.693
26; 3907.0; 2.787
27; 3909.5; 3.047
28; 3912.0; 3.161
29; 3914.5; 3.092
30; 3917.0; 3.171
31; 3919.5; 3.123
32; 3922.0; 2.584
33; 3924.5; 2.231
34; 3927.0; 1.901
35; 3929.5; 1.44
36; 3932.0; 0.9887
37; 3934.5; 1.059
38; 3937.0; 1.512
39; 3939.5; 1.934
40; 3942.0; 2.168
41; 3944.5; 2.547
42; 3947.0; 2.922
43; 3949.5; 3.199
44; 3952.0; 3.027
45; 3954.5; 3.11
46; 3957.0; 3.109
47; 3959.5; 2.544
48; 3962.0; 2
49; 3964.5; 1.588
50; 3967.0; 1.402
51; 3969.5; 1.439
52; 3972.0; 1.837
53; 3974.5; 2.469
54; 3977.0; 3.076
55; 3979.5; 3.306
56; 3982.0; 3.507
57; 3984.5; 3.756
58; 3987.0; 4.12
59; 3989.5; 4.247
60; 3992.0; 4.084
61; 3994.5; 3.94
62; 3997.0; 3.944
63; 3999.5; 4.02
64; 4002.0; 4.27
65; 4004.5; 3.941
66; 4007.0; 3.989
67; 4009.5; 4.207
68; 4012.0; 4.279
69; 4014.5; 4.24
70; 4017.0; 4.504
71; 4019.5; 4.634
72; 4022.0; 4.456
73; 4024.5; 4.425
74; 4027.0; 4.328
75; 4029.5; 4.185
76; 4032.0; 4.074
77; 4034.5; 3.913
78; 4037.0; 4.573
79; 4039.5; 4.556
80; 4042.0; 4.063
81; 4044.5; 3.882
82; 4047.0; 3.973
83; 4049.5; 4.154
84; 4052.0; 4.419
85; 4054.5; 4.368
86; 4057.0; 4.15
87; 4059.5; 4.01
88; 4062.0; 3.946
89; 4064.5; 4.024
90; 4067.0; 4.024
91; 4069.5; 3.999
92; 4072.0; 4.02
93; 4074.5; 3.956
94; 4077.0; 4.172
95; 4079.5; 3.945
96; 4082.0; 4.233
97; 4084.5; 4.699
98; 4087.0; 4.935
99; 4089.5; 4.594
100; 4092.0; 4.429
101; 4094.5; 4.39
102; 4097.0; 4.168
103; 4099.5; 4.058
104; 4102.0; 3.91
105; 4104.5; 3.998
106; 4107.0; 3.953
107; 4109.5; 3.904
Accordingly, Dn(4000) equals 1.9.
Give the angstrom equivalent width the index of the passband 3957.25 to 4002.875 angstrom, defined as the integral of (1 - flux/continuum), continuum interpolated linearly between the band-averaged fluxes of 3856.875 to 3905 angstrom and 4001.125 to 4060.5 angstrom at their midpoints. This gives 7.3 angstrom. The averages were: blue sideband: 2.45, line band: 3.08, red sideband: 4.23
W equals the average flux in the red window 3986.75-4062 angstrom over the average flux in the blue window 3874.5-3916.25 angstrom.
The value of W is 1.6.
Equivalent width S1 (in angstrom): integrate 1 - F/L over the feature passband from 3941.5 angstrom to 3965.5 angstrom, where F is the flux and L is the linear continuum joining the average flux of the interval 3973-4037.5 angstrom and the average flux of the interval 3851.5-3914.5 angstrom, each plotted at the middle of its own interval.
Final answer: 5.08 angstrom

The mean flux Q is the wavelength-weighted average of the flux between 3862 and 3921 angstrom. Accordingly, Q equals 2.63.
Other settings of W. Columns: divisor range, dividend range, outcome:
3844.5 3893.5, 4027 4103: 1.82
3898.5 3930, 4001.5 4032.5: 1.58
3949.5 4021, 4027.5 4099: 1.25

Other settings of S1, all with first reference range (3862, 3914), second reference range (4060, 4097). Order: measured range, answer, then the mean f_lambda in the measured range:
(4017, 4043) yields -3.6 angstrom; 4.33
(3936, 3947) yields 3.2 angstrom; 2.15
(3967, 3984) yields 4.0 angstrom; 2.57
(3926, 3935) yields 4.8 angstrom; 1.36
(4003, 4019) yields -2.5 angstrom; 4.22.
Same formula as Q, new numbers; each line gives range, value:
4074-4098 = 4.37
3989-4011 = 4.07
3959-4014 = 3.29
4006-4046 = 4.27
